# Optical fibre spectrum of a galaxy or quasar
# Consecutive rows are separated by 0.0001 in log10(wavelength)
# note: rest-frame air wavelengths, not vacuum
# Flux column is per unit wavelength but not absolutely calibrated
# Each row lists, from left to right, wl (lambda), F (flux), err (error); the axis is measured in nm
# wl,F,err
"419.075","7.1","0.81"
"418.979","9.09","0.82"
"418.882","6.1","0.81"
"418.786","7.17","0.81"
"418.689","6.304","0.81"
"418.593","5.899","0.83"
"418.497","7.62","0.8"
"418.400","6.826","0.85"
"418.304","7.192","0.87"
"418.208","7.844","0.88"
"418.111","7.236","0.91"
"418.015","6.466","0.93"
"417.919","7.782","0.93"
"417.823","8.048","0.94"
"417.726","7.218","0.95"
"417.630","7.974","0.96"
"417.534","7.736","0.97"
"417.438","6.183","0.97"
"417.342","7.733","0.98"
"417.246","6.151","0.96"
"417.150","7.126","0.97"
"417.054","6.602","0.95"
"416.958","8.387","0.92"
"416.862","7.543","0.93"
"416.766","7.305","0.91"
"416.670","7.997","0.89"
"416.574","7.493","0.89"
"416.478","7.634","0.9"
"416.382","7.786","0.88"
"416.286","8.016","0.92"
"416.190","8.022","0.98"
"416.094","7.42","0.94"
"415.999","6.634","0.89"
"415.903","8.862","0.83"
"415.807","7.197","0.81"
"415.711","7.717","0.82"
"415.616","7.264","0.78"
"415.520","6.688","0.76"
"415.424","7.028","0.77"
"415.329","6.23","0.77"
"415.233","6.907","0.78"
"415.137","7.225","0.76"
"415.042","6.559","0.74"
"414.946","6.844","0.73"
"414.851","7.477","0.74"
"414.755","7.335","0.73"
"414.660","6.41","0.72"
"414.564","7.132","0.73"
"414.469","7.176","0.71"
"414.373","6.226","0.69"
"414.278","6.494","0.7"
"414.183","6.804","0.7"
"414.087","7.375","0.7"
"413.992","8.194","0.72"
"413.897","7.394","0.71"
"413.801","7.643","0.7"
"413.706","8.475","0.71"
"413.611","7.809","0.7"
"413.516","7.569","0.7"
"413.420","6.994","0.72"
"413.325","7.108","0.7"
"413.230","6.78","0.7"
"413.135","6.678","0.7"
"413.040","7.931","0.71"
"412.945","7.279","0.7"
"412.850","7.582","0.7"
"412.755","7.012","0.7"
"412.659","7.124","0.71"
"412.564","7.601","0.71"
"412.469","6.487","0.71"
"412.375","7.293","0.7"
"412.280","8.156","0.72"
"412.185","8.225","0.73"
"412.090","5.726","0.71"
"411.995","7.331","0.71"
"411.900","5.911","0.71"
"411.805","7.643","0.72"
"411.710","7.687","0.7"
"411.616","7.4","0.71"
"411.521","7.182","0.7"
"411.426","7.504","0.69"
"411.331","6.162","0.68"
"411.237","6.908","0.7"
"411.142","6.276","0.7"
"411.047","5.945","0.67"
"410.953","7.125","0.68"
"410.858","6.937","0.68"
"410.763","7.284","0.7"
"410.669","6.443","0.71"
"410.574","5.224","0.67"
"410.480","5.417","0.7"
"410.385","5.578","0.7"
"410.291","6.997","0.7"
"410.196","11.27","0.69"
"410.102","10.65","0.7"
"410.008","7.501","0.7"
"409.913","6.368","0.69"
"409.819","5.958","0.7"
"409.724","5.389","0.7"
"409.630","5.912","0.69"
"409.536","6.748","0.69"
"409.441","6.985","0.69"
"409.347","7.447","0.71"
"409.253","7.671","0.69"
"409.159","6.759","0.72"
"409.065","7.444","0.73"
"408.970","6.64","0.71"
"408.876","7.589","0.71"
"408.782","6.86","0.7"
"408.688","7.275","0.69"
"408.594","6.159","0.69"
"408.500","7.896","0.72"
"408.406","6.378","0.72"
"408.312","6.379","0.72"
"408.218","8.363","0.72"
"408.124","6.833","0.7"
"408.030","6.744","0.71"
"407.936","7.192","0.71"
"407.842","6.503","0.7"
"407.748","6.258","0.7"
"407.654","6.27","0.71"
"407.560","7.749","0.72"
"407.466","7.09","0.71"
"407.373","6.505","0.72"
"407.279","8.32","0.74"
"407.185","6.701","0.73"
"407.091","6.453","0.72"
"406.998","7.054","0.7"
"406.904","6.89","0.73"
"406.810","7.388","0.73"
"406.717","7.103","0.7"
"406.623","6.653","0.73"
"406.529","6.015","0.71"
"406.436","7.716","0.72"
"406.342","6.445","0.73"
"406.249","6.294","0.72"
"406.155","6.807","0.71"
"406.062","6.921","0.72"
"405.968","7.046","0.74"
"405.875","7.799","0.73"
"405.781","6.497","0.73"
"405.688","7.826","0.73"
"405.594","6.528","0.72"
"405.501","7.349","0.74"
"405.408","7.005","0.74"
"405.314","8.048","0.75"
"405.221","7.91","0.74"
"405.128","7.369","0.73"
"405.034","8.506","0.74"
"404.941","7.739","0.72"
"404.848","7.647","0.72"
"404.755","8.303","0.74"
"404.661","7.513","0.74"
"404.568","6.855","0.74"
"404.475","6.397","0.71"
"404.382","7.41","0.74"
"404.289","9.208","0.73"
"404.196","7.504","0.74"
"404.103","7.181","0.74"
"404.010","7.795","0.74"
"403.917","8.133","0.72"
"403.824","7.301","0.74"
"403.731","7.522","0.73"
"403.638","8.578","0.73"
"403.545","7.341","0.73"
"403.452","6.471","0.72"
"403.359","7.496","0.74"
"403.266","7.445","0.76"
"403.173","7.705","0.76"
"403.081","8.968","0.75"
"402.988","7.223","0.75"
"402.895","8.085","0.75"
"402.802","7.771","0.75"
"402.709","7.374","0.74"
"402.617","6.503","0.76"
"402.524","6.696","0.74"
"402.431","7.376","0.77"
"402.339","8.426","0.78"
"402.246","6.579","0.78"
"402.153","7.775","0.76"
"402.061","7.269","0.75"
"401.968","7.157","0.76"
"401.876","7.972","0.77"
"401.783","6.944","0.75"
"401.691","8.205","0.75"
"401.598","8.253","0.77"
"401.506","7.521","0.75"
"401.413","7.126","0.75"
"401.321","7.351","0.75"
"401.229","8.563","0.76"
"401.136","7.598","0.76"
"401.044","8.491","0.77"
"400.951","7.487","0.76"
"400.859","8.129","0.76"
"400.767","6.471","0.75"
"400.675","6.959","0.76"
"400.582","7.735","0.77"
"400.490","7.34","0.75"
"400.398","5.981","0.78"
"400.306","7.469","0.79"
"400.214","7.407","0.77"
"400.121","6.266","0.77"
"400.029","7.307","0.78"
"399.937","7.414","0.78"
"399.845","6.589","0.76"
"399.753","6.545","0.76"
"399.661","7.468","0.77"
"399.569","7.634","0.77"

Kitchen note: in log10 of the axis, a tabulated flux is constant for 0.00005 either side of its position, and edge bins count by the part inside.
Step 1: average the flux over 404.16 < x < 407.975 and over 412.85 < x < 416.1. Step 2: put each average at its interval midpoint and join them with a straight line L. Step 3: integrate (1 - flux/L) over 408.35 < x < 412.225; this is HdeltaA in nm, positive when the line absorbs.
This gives 0.12 nm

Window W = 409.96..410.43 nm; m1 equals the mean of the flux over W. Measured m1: 8.42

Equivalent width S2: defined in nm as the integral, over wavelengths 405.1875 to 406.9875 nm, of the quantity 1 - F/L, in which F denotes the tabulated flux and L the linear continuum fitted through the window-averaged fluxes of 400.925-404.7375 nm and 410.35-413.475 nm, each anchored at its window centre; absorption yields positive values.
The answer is 0.07 nm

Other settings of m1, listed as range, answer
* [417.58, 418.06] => 7.5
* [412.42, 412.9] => 7.16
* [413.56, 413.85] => 7.97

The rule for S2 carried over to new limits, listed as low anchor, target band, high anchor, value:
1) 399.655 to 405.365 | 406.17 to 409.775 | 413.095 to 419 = 0.25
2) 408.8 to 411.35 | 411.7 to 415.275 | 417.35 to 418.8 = -0.08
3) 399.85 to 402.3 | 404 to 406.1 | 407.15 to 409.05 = -0.09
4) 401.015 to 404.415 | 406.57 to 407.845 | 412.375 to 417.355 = 0.10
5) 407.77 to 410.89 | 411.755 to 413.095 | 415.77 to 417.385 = 0.00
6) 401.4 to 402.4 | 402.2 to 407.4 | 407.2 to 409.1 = -0.03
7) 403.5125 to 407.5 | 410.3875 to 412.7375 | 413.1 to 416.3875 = 0.13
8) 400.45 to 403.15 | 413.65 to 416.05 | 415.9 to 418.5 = 0.09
